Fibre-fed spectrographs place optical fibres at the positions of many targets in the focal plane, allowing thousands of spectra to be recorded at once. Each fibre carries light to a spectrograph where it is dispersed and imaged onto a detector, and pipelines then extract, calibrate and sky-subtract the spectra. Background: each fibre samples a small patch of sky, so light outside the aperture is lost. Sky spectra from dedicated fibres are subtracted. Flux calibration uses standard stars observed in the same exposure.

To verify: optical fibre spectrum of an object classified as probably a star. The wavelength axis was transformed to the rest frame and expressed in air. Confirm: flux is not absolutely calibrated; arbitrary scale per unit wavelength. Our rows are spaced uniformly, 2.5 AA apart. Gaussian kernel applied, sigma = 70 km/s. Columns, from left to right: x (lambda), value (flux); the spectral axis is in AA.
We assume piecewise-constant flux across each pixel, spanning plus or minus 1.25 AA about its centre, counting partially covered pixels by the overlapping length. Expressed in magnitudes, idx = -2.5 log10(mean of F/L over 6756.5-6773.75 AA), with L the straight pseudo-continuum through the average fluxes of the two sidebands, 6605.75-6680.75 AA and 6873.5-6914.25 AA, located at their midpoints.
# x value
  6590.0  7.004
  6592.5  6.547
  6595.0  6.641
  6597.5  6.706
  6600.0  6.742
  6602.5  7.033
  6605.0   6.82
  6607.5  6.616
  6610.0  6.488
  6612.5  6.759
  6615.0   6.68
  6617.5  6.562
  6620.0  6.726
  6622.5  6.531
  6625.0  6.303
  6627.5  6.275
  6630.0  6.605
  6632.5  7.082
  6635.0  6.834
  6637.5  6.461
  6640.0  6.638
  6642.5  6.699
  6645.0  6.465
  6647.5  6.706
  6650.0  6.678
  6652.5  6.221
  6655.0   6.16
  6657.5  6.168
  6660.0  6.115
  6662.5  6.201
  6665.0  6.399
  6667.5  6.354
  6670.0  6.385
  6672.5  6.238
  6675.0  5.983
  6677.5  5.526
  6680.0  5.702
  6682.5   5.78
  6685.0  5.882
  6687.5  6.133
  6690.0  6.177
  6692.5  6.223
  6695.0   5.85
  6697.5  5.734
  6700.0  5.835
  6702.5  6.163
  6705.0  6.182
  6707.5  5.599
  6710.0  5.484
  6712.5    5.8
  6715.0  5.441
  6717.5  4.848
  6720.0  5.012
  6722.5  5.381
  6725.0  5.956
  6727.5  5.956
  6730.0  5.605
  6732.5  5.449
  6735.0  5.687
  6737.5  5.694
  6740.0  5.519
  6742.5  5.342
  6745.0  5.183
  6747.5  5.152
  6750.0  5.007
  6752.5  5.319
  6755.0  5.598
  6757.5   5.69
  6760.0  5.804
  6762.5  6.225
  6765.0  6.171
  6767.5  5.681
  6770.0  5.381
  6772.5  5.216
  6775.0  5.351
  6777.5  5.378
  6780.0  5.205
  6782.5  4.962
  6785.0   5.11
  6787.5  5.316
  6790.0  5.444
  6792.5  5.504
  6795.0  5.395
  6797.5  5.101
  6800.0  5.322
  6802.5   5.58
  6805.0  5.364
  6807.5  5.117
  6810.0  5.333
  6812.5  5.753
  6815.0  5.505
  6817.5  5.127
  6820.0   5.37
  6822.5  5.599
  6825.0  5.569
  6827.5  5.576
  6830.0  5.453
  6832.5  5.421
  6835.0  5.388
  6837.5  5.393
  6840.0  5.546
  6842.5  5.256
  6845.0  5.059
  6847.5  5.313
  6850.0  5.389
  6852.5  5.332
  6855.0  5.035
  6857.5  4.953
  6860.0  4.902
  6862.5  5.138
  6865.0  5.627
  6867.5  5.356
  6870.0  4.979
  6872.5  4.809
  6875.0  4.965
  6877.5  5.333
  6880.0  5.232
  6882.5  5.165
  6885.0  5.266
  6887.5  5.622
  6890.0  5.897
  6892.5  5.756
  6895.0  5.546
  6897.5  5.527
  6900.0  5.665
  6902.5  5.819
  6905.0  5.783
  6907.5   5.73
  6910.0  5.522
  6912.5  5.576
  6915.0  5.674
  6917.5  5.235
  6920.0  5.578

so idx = 0.05 mag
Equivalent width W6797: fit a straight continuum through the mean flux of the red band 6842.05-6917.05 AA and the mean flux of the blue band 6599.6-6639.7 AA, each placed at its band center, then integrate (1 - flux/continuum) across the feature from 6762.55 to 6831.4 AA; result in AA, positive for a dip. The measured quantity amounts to 4.3 AA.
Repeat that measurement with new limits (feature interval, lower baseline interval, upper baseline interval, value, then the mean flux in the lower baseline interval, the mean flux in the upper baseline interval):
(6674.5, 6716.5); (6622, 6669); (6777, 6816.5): 1.7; 6.47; 5.33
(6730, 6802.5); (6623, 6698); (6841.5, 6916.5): 4.9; 6.27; 5.37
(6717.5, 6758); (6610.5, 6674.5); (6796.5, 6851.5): 3.2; 6.48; 5.39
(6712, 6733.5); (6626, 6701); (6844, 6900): 1.8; 6.25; 5.29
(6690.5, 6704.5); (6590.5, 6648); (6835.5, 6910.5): 0.6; 6.65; 5.36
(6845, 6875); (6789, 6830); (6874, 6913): 1.8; 5.42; 5.53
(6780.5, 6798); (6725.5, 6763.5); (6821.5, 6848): 0.7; 5.55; 5.42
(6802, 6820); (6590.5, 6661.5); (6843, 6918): 1.0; 6.58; 5.37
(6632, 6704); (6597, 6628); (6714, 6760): -1.4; 6.64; 5.45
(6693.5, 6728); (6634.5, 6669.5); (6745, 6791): 1.6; 6.43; 5.44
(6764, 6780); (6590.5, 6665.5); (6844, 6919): 1.1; 6.57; 5.38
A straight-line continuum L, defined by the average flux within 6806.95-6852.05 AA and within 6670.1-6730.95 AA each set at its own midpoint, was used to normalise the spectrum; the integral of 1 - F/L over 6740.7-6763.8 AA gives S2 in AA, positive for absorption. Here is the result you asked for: 0.6 AA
